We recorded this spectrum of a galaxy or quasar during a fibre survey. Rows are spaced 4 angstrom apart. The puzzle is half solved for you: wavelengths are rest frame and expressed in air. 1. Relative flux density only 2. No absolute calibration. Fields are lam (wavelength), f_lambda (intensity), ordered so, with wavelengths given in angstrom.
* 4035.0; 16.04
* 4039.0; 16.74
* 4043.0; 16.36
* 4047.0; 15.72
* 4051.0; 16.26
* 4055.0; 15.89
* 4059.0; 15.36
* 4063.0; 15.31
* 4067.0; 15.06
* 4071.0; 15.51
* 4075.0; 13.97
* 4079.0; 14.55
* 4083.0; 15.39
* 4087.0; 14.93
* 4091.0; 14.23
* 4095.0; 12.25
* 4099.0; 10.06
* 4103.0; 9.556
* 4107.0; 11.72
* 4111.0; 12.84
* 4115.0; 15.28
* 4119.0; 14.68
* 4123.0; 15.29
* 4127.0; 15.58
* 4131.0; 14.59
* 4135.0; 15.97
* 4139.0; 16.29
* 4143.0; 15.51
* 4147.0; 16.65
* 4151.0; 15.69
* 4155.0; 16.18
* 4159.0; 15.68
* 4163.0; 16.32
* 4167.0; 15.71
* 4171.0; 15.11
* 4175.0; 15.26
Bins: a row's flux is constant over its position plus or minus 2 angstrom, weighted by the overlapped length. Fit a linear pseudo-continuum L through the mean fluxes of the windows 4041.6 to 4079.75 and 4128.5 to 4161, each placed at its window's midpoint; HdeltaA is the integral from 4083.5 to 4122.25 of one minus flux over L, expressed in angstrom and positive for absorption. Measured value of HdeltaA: 6.4 angstrom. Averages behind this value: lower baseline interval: 15.4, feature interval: 13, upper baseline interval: 15.8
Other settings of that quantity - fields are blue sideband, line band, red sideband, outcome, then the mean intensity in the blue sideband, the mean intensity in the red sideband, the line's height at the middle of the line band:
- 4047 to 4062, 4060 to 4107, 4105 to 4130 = 4.5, 15.8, 14.2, 15.1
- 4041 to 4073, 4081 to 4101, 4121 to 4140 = 2.9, 15.7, 15.5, 15.6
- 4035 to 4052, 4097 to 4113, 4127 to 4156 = 4.9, 16.2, 15.8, 16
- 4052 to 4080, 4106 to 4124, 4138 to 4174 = 1.8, 15.2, 15.9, 15.5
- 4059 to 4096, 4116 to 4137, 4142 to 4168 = 0.4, 14.7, 16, 15.5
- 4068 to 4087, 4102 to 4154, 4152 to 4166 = 2.9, 14.9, 16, 15.6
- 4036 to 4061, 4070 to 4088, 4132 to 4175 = 1.3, 16.1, 15.8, 16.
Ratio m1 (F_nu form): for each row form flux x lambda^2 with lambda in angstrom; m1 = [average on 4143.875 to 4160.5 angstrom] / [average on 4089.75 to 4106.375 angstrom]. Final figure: 1.4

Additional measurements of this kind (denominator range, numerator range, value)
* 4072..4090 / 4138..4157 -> 1.13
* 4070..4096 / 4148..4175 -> 1.13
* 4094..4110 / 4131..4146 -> 1.47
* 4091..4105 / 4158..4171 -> 1.47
